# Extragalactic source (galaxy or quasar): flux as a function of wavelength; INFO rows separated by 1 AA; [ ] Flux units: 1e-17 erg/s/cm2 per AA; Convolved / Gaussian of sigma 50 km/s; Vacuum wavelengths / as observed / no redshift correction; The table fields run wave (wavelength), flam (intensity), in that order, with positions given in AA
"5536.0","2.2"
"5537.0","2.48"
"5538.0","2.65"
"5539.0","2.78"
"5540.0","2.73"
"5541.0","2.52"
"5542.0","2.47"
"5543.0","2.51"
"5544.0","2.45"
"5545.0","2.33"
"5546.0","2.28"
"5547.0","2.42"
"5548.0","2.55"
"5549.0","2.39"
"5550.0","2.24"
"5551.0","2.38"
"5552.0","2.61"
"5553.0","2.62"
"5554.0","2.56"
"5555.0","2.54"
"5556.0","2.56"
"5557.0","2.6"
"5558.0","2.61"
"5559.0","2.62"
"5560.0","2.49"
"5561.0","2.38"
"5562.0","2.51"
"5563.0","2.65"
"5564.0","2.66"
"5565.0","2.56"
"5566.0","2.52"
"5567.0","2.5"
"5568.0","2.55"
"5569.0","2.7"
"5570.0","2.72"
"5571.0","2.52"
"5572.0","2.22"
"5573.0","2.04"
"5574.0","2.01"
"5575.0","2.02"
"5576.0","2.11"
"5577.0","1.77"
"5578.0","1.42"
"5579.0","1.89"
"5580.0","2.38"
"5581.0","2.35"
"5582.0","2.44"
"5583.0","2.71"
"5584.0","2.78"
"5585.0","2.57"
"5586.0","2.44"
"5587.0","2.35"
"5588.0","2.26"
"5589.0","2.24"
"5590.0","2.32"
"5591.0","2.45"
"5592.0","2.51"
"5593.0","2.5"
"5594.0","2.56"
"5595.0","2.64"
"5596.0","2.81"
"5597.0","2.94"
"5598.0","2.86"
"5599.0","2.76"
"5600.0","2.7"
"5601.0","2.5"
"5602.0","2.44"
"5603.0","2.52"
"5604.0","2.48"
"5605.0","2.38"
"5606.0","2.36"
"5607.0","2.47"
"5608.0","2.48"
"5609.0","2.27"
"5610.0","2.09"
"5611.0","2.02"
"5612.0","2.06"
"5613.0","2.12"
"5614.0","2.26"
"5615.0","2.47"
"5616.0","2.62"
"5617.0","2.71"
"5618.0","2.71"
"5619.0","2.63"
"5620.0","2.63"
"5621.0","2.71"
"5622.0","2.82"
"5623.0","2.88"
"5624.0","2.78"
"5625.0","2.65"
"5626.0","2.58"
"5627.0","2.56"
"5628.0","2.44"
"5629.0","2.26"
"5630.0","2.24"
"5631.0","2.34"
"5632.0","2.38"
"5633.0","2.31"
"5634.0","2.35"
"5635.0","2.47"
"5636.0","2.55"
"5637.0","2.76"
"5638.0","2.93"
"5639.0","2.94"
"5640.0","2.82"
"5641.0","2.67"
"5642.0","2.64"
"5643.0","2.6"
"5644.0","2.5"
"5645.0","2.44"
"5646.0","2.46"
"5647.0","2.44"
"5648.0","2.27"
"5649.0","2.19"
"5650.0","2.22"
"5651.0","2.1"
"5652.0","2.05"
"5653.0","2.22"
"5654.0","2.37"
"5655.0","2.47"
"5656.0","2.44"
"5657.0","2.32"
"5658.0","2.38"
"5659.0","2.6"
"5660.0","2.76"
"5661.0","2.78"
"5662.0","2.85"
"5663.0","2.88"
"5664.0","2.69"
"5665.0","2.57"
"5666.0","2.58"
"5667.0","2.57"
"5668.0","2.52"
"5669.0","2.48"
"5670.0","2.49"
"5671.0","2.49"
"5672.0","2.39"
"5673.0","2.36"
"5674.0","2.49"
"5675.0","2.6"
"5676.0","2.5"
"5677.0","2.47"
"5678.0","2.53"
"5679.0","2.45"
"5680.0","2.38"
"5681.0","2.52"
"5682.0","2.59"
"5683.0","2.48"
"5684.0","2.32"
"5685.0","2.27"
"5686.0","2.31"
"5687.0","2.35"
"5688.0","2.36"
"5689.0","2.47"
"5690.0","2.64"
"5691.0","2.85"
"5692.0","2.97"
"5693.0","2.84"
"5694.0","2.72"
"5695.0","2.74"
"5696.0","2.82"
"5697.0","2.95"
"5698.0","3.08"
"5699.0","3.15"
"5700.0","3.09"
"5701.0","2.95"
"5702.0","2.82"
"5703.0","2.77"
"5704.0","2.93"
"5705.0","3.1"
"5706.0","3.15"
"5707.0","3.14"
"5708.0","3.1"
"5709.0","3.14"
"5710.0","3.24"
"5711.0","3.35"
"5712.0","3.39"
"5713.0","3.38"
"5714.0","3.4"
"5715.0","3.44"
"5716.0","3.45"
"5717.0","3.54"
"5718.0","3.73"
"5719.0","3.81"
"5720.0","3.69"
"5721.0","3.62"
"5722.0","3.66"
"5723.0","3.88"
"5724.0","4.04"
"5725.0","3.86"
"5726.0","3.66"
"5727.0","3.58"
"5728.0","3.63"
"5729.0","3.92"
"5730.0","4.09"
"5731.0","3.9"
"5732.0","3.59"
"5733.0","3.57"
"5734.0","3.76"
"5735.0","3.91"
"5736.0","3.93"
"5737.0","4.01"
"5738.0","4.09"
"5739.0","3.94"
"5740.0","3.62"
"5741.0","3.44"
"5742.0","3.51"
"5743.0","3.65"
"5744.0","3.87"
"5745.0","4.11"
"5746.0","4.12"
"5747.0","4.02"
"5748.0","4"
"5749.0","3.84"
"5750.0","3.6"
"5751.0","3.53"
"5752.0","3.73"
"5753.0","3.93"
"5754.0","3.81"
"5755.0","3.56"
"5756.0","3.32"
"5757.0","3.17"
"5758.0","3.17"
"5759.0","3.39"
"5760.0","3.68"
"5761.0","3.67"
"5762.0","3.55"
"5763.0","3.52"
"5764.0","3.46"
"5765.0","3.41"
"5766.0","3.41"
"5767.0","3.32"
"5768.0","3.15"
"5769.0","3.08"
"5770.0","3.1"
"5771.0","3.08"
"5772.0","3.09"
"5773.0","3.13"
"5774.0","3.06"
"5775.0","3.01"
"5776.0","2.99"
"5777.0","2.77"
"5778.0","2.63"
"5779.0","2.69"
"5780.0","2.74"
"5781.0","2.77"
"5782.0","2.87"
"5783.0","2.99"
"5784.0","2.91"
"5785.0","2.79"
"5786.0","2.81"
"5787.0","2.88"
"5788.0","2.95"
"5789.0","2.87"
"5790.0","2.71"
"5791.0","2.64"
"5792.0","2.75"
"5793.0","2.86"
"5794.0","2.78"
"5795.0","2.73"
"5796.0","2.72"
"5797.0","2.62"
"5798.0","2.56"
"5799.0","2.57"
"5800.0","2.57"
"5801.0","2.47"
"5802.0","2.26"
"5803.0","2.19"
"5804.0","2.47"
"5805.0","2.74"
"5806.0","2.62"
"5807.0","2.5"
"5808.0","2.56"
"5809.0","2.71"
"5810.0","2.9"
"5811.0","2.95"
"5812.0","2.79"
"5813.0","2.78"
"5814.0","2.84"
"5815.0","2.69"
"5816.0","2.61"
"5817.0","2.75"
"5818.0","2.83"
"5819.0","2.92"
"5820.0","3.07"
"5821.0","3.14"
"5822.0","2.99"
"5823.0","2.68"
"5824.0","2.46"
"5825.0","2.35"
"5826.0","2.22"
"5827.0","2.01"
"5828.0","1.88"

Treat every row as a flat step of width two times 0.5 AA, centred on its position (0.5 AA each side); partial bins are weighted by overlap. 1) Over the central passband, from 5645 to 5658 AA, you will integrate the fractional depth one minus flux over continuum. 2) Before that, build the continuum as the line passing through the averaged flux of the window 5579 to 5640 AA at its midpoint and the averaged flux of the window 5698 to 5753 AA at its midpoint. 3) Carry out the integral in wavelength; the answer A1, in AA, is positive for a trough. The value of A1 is 2.7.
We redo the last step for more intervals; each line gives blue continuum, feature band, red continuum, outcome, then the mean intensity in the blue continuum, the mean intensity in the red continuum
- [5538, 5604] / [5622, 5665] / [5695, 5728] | 5.8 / 2.46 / 3.34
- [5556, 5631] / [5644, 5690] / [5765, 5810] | 2.3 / 2.46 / 2.81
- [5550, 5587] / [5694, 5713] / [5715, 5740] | 2.8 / 2.41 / 3.78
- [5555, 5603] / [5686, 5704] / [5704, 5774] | 2.6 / 2.45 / 3.57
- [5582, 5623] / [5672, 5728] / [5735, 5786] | 1.3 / 2.51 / 3.4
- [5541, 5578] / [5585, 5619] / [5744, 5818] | 1.0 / 2.42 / 3.05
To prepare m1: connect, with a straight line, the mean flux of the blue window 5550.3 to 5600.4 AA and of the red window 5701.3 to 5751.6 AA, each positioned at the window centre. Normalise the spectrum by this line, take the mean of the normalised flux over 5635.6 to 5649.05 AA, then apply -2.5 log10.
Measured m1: 0.14 mag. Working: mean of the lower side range 2.46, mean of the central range 2.6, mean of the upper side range 3.61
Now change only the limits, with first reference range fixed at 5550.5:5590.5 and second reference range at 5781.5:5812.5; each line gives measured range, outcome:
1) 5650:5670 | 0.01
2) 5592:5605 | -0.08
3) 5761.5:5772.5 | -0.23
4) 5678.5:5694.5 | 0.01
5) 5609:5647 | -0.02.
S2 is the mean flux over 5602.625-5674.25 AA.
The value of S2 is 2.49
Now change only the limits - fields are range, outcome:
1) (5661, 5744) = 3.1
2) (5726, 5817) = 3.19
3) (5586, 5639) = 2.51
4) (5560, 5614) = 2.41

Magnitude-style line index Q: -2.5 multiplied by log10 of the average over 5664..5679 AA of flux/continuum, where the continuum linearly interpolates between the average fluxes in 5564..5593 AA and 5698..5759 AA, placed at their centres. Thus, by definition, 0.23 mag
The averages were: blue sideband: 2.34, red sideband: 3.57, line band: 2.51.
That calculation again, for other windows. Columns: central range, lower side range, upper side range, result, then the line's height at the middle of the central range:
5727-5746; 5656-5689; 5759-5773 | -0.23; 3.08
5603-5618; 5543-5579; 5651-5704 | 0.05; 2.48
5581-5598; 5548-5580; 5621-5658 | -0.05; 2.42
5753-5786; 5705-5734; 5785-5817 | -0.05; 3.02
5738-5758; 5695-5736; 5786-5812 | -0.19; 3.13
